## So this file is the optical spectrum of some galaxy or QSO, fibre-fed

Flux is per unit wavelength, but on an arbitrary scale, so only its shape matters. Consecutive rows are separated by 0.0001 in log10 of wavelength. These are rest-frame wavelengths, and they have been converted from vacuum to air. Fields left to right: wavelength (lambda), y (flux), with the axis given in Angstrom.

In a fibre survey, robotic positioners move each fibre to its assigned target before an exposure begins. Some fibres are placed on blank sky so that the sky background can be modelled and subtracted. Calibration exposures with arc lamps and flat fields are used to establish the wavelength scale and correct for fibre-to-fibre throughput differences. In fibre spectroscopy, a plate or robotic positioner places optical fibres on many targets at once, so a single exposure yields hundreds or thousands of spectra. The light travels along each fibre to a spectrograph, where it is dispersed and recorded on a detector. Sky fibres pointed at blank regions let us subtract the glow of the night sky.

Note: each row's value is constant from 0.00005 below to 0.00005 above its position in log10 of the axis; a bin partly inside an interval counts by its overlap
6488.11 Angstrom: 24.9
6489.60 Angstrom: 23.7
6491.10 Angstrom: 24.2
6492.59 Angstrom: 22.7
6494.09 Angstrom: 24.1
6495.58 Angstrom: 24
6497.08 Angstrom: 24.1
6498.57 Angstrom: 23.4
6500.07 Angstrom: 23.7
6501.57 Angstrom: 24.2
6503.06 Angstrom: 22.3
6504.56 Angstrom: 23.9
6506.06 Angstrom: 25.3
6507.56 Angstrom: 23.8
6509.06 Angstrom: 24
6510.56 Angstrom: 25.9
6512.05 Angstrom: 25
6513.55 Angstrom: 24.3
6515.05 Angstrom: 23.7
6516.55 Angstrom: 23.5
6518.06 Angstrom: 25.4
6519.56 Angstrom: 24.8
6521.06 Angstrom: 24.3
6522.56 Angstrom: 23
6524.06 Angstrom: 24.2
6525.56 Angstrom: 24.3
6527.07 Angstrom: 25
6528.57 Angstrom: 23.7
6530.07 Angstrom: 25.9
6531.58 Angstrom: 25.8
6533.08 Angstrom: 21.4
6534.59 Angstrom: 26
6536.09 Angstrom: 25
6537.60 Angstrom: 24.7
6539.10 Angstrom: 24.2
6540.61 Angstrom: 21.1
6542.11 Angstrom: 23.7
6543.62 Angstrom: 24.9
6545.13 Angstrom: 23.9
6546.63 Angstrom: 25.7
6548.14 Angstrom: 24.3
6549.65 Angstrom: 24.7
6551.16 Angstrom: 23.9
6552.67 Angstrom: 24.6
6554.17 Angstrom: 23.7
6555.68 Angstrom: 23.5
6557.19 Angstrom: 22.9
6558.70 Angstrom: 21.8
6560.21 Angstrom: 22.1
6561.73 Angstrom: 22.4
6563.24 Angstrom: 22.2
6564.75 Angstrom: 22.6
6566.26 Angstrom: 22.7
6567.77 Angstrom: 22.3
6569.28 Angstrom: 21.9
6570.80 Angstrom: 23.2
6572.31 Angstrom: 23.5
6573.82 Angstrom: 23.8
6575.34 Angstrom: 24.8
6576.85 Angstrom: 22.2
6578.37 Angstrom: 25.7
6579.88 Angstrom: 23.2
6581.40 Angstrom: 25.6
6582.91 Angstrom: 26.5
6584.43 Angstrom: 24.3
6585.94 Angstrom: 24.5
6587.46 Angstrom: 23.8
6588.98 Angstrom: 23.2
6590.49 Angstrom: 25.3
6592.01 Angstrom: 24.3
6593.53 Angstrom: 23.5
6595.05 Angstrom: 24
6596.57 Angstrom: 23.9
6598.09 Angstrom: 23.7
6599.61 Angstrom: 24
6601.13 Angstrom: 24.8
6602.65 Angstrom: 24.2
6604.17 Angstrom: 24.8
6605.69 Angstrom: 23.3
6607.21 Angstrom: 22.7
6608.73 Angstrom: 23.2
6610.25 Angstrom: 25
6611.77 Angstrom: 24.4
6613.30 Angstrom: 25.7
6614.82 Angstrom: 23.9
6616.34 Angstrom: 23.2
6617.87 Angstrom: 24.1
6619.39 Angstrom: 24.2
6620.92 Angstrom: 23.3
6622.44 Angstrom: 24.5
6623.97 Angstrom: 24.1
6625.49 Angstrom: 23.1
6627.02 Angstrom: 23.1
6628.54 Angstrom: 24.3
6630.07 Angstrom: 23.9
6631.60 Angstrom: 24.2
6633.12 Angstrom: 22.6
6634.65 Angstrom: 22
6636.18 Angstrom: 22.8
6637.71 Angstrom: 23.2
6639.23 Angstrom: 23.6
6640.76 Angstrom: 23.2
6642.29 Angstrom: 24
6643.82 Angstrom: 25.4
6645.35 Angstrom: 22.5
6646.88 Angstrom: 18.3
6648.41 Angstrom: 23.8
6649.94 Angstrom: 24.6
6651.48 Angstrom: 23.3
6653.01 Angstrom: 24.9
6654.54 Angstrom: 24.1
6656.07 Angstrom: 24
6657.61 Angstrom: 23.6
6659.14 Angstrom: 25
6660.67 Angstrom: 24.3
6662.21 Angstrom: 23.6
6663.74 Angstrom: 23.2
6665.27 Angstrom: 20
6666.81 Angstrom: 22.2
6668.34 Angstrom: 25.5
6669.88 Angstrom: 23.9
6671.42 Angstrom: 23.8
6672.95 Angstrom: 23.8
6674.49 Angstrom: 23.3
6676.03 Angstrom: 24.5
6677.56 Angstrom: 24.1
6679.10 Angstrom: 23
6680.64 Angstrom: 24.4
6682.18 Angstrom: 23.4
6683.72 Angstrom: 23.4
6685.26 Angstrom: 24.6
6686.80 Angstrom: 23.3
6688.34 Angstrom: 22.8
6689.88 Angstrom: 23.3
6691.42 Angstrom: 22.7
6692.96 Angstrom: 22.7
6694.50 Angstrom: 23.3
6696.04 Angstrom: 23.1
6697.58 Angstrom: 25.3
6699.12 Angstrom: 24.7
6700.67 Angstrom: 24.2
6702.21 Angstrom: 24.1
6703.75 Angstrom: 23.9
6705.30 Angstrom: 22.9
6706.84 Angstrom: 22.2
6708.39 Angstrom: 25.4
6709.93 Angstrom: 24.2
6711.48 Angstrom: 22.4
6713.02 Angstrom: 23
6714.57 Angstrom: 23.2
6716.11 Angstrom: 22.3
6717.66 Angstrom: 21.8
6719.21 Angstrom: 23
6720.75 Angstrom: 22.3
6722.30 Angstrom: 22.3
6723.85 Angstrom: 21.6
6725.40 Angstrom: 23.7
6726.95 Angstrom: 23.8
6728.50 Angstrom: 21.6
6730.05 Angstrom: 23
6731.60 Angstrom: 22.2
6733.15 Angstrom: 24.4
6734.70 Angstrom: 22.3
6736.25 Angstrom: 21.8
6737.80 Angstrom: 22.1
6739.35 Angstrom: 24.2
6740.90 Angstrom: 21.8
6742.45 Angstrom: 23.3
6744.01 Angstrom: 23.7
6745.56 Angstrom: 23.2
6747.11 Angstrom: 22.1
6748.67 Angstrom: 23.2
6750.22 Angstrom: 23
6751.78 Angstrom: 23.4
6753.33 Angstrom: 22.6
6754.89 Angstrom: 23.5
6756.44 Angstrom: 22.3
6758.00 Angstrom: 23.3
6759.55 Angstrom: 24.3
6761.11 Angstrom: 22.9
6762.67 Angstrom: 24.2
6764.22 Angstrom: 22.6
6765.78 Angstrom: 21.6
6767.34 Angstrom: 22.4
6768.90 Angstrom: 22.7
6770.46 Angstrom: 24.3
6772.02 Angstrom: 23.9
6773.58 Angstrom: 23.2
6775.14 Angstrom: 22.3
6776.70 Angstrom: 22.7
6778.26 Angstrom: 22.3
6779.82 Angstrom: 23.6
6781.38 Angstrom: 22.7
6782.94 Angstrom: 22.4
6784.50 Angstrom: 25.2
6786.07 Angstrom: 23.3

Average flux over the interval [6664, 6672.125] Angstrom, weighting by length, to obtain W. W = 23.1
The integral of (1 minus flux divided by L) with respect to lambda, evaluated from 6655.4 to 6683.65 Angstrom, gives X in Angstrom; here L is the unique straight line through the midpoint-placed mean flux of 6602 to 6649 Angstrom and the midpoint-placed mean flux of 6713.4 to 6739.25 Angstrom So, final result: -0.6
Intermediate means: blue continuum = 23.6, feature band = 23.6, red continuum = 22.6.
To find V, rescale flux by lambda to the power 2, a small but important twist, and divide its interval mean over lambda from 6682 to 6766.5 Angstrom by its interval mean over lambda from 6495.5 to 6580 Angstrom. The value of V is 1.02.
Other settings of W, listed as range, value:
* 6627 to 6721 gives 23.5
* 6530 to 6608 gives 23.8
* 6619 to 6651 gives 23.4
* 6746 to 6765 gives 23.1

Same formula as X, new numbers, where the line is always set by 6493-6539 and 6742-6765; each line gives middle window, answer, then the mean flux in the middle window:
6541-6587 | 0.7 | 23.7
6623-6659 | 0.4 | 23.5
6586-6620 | -0.3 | 24.1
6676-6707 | -0.2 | 23.6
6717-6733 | 0.5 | 22.6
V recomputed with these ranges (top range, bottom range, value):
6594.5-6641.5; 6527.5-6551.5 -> 1.00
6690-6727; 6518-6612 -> 1.01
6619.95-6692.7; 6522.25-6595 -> 1.01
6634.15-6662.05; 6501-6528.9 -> 1.01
